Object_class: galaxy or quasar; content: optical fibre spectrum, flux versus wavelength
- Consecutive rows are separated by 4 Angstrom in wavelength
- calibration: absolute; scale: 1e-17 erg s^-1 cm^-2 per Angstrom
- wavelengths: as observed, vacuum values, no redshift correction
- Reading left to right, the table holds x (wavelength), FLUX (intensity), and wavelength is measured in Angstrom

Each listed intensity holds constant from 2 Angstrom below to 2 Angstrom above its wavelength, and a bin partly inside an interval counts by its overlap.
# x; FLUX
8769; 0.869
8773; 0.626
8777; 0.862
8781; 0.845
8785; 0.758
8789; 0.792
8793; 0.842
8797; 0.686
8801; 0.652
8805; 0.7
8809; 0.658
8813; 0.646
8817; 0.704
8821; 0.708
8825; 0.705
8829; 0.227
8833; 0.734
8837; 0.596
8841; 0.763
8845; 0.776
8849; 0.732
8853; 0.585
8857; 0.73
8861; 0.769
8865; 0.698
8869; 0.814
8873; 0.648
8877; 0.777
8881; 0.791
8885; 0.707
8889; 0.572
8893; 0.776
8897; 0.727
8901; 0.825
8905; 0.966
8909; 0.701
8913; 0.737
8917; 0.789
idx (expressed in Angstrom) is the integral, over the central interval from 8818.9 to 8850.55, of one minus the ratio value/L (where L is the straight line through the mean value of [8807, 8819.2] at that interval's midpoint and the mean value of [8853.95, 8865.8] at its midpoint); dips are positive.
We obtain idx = 1.86 Angstrom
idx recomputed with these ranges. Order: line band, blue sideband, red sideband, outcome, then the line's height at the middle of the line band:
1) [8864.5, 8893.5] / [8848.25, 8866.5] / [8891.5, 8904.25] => 1.1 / 0.751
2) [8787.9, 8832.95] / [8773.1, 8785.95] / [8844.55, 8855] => 5.1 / 0.749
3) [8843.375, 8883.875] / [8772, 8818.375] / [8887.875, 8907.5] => 1.8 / 0.765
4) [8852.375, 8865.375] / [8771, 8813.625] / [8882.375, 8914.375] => 0.7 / 0.746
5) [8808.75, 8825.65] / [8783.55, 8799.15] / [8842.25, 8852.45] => 1.5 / 0.751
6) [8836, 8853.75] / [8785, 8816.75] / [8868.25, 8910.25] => 0.7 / 0.734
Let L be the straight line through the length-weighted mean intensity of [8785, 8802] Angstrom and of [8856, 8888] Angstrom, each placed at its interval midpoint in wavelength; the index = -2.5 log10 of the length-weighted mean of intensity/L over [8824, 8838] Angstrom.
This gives 0.32 mag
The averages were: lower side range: 0.75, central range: 0.553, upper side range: 0.737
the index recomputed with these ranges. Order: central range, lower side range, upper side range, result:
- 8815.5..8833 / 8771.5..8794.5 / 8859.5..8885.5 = 0.27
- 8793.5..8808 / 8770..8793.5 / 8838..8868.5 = 0.11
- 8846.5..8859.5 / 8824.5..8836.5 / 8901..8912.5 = -0.11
